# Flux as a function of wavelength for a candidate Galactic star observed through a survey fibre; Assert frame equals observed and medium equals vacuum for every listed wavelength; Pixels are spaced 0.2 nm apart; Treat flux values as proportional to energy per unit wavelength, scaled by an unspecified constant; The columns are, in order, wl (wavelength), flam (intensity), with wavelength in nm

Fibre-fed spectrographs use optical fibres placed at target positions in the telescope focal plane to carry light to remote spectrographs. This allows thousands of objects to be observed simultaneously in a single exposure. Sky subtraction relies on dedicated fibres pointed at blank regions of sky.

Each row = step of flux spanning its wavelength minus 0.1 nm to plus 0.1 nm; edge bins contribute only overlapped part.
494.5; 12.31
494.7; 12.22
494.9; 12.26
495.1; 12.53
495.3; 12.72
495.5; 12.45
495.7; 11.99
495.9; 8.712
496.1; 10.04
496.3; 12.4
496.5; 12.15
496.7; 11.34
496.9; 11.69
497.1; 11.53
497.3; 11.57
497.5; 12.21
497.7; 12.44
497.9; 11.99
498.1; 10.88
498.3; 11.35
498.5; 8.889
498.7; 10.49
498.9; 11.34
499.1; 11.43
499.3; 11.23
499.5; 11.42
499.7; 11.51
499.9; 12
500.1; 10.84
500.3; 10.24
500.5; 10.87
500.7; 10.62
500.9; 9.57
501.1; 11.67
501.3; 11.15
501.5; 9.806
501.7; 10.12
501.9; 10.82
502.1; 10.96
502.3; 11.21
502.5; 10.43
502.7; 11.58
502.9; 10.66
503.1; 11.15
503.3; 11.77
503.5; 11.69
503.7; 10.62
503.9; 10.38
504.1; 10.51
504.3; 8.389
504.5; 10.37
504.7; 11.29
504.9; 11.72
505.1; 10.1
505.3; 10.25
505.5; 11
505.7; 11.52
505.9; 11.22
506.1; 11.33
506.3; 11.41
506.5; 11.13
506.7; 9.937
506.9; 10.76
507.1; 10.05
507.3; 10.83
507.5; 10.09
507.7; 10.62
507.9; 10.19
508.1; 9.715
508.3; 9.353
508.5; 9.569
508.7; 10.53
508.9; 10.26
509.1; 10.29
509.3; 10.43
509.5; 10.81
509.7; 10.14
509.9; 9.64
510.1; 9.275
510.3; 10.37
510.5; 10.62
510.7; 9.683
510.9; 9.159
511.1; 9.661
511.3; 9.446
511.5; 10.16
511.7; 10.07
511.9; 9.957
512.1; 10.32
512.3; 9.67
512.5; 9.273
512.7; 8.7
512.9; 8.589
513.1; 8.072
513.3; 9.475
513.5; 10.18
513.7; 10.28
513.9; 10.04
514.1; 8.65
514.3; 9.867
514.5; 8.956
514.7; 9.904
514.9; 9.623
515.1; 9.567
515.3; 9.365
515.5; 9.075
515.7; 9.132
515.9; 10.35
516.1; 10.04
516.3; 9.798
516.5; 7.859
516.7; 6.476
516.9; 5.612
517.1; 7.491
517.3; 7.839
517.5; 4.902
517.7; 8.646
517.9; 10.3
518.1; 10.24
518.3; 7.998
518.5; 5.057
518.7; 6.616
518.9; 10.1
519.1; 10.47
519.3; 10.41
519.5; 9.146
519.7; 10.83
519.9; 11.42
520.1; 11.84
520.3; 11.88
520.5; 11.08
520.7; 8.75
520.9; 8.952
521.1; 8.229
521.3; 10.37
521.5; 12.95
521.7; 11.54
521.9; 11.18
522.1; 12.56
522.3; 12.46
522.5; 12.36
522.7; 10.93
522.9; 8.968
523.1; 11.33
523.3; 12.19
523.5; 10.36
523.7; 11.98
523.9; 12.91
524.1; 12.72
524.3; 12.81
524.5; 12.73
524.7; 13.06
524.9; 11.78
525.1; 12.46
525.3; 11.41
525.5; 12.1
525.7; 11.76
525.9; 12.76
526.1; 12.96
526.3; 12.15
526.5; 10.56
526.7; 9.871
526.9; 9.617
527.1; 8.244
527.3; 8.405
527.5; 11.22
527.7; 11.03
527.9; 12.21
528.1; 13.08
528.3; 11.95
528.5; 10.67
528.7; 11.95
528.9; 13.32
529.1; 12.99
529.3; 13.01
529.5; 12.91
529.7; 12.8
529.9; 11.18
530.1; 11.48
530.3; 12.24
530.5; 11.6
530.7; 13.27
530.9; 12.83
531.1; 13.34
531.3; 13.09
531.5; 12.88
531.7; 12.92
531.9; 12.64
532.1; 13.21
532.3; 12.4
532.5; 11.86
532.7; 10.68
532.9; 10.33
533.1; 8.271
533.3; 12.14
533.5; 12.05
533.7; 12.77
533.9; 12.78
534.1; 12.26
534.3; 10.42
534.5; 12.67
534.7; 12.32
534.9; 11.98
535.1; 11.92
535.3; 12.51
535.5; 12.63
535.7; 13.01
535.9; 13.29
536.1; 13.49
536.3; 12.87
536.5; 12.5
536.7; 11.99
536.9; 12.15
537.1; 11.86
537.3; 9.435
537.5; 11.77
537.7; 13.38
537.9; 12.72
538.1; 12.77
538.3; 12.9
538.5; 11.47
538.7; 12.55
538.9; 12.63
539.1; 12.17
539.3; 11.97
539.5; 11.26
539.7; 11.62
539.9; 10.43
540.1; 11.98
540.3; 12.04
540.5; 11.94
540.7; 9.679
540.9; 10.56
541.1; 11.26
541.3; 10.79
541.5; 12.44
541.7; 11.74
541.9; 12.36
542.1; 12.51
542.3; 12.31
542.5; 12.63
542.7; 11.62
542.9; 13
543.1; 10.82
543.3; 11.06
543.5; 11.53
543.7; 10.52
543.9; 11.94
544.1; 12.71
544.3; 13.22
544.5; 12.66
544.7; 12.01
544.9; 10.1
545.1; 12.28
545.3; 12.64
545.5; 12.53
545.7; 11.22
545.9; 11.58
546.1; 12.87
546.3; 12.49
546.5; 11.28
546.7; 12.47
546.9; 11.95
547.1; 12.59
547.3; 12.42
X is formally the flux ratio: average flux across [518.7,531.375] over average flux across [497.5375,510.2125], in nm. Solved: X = 1.1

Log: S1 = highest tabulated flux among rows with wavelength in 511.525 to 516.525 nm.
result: 10.35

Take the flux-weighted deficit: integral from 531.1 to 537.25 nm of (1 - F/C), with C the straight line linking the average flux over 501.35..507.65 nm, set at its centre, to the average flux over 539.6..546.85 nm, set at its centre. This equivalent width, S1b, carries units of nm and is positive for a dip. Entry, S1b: -0.34 nm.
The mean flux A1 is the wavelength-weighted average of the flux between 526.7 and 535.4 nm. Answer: 11.9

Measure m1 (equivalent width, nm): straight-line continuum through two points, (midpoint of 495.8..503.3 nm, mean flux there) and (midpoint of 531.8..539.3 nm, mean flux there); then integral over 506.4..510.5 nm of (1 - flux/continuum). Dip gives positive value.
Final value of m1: 0.40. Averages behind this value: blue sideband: 11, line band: 10.2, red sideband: 12.1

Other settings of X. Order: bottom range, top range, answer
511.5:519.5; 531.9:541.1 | 1.33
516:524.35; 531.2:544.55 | 1.20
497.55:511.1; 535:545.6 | 1.13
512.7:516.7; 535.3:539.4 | 1.33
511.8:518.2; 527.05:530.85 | 1.31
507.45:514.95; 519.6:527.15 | 1.16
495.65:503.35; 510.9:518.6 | 0.81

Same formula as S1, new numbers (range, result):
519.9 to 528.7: 13.08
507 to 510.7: 10.83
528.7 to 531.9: 13.34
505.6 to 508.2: 11.52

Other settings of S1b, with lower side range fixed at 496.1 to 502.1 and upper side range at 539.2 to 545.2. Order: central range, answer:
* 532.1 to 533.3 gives 0.06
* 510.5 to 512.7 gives 0.30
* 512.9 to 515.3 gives 0.40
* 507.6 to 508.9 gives 0.14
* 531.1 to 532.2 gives -0.14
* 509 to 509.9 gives 0.08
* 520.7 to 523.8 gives 0.11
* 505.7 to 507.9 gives 0.10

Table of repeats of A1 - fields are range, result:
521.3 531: 11.8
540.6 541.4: 10.6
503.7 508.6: 10.5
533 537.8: 12.1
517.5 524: 10.4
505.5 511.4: 10.3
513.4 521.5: 9.23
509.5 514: 9.7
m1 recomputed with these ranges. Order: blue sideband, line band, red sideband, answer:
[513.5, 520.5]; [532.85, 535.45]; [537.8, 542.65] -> -0.14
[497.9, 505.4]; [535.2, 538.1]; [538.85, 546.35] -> -0.19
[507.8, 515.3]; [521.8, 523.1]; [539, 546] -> -0.12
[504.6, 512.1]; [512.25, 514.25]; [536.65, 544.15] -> 0.24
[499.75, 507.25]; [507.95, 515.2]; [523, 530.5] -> 0.91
